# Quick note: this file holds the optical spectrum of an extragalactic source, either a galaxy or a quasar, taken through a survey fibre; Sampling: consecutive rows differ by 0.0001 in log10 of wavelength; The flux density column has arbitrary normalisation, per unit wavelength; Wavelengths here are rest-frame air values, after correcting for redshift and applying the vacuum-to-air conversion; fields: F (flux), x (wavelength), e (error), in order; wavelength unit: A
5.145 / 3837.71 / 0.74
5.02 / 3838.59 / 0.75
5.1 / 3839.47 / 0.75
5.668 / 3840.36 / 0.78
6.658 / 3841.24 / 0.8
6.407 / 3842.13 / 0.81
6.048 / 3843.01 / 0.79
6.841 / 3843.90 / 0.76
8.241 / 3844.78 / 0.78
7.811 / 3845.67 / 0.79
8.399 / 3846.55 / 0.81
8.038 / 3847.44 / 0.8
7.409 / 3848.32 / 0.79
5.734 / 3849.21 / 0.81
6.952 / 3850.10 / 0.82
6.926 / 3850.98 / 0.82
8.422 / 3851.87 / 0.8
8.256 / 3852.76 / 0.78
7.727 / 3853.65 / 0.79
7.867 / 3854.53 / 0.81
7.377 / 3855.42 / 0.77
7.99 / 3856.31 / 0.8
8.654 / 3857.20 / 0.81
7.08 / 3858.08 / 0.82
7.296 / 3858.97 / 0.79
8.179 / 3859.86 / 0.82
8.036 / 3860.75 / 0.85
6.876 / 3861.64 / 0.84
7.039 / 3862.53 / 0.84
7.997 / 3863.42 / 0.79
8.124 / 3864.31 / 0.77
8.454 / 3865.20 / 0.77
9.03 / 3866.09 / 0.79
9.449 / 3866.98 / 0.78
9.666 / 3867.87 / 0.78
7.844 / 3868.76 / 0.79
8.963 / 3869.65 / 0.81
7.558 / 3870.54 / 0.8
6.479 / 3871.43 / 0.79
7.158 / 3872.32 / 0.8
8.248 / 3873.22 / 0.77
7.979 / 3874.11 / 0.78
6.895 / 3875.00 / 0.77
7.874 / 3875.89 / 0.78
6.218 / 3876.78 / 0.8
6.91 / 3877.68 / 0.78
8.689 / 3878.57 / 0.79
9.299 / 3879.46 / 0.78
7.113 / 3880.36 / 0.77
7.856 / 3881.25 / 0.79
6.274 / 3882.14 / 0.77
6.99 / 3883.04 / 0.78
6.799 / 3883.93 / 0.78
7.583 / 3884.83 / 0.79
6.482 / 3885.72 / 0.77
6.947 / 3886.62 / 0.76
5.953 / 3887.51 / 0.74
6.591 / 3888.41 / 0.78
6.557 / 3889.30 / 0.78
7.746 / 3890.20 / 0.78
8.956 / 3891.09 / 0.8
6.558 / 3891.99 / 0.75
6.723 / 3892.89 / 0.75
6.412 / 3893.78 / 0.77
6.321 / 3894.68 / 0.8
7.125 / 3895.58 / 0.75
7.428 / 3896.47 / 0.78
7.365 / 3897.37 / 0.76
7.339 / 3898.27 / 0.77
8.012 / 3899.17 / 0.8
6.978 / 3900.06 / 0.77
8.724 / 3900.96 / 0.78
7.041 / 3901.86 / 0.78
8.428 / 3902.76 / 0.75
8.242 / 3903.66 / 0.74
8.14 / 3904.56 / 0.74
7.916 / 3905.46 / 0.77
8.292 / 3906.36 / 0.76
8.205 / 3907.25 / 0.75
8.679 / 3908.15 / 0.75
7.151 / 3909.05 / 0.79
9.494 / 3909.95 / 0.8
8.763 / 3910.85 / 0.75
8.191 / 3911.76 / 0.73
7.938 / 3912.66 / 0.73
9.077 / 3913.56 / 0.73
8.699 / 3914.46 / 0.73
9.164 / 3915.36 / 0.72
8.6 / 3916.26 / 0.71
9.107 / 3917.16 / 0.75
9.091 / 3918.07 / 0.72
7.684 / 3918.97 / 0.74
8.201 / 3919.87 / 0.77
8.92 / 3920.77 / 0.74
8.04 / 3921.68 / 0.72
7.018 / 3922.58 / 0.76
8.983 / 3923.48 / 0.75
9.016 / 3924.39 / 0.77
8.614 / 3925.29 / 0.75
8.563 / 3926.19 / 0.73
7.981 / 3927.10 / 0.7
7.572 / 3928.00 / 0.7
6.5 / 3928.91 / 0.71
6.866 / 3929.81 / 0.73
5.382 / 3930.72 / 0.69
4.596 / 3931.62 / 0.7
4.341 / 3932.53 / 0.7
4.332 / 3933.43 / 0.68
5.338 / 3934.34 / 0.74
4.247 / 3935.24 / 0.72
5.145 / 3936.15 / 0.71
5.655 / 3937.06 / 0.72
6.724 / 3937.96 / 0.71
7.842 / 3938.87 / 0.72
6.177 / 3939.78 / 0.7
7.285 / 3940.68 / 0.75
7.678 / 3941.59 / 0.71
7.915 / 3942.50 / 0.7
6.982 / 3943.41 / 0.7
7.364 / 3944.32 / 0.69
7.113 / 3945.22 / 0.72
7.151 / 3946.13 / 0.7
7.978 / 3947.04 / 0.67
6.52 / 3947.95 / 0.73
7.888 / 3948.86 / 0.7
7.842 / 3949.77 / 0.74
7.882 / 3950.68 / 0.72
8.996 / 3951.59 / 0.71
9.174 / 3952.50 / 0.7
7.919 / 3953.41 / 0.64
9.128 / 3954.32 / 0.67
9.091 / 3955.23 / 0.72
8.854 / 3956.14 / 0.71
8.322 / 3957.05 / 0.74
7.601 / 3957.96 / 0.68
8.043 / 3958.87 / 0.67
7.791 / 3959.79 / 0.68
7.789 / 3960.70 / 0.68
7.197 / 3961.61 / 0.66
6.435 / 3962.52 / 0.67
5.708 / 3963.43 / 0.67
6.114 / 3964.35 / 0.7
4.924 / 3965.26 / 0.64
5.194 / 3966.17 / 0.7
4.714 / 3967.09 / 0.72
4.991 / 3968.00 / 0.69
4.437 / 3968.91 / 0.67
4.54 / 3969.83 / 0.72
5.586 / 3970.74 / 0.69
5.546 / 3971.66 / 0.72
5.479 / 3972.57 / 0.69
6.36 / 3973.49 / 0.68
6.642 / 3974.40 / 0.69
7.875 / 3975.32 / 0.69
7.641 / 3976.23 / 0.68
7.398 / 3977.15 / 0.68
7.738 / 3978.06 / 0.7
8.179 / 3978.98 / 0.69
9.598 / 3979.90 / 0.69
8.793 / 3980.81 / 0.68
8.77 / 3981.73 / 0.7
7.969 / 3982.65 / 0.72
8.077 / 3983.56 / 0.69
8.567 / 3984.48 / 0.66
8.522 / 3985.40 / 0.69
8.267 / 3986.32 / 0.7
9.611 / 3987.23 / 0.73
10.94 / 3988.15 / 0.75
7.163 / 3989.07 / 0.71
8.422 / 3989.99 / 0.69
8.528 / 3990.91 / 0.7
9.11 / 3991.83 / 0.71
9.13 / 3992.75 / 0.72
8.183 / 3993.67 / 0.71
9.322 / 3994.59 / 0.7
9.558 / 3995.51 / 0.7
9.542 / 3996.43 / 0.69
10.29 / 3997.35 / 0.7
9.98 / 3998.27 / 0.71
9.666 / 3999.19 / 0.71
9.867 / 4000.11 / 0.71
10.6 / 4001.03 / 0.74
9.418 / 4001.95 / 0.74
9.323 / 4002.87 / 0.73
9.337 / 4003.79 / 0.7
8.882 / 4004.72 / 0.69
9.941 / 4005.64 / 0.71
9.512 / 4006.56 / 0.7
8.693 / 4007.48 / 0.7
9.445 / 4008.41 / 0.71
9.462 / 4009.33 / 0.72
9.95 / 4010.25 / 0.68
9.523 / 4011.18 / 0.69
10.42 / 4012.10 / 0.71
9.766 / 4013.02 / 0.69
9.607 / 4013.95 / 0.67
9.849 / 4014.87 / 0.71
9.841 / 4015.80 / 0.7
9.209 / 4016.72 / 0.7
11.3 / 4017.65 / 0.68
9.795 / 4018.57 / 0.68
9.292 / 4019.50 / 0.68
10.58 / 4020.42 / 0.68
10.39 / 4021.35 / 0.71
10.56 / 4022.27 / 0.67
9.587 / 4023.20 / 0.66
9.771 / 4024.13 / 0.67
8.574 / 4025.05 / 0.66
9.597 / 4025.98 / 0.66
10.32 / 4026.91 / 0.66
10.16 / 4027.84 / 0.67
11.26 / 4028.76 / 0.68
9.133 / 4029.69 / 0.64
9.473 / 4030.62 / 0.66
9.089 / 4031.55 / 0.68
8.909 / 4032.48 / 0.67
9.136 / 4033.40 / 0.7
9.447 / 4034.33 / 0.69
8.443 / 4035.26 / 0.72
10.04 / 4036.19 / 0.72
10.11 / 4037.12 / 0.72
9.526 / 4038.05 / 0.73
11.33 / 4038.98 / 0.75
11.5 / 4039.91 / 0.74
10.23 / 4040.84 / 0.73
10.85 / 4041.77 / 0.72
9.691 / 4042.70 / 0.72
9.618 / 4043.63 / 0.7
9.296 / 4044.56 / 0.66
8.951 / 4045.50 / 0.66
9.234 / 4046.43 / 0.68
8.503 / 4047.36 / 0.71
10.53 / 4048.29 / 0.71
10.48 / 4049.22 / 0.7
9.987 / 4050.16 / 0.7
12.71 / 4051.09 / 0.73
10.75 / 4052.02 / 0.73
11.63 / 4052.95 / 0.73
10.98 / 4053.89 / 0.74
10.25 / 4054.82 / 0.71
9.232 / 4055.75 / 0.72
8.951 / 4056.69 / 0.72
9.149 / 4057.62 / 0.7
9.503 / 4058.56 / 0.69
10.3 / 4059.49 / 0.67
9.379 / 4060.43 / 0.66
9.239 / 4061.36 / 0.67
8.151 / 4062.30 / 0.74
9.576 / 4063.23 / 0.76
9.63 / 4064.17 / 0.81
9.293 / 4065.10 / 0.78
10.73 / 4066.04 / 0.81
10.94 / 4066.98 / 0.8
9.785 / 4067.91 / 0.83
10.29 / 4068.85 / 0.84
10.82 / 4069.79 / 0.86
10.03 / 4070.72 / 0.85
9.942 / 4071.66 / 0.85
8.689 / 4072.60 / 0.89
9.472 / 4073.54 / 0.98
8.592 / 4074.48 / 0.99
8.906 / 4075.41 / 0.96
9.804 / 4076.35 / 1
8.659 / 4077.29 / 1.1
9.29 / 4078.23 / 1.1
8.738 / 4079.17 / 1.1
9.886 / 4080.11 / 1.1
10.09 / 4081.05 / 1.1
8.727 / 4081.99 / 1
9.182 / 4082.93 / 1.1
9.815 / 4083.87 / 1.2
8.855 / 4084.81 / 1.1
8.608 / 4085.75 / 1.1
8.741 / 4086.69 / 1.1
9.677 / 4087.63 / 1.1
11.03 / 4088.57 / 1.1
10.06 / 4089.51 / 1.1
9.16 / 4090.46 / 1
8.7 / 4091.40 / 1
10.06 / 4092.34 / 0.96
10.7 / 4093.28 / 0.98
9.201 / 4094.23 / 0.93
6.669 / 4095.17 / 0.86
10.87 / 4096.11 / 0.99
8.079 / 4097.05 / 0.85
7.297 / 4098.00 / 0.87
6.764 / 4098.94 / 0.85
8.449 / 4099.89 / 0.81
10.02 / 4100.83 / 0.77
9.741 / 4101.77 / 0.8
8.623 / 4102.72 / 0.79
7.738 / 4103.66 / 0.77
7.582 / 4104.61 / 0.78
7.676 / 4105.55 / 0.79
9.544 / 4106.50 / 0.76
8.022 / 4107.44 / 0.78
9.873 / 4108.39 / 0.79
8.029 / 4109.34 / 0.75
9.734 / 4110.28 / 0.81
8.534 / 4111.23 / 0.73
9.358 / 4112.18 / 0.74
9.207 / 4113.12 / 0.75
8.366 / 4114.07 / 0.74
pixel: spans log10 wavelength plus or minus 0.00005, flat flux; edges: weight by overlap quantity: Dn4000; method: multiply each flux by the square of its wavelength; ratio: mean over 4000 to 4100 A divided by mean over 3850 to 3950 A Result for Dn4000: 1.38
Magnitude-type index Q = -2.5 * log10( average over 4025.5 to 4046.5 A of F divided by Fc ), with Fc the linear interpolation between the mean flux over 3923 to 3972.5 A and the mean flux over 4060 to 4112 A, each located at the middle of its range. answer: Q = -0.17 mag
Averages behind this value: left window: 6.87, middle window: 9.8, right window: 9.19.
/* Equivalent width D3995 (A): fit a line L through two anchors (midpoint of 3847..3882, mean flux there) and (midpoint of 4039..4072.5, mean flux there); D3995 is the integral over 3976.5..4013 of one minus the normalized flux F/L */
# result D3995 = 0.7 A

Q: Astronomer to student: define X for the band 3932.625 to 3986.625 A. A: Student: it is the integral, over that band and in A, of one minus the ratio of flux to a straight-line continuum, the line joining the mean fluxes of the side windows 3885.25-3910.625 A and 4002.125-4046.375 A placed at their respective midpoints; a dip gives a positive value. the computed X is 9.58 A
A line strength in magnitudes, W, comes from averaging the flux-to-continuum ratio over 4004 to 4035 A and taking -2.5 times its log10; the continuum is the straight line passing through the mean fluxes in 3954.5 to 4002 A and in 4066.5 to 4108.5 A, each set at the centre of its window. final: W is -0.16 mag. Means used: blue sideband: 7.85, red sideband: 9.18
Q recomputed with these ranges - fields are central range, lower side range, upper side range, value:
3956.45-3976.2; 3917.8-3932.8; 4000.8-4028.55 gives 0.33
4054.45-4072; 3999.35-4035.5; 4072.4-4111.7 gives -0.05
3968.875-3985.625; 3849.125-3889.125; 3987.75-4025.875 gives 0.25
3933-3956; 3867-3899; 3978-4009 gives 0.16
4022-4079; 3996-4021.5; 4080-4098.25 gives -0.03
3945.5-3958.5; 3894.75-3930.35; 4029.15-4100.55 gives 0.04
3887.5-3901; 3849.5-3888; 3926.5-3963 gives 0.05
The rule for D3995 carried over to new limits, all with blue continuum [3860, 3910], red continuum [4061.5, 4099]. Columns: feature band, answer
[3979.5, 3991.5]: -0.3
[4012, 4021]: -1.2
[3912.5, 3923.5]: -0.8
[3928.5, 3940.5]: 3.6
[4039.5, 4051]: -1.2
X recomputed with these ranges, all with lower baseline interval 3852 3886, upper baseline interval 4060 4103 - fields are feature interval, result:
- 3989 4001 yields -0.8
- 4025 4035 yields -0.7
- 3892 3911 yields 0.7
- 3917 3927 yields -0.4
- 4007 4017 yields -0.9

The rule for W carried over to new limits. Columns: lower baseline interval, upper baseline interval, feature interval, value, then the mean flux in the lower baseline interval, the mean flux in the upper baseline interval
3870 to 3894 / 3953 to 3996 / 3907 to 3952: -0.01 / 7.23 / 7.57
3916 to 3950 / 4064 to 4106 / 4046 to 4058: -0.16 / 7.15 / 9.23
